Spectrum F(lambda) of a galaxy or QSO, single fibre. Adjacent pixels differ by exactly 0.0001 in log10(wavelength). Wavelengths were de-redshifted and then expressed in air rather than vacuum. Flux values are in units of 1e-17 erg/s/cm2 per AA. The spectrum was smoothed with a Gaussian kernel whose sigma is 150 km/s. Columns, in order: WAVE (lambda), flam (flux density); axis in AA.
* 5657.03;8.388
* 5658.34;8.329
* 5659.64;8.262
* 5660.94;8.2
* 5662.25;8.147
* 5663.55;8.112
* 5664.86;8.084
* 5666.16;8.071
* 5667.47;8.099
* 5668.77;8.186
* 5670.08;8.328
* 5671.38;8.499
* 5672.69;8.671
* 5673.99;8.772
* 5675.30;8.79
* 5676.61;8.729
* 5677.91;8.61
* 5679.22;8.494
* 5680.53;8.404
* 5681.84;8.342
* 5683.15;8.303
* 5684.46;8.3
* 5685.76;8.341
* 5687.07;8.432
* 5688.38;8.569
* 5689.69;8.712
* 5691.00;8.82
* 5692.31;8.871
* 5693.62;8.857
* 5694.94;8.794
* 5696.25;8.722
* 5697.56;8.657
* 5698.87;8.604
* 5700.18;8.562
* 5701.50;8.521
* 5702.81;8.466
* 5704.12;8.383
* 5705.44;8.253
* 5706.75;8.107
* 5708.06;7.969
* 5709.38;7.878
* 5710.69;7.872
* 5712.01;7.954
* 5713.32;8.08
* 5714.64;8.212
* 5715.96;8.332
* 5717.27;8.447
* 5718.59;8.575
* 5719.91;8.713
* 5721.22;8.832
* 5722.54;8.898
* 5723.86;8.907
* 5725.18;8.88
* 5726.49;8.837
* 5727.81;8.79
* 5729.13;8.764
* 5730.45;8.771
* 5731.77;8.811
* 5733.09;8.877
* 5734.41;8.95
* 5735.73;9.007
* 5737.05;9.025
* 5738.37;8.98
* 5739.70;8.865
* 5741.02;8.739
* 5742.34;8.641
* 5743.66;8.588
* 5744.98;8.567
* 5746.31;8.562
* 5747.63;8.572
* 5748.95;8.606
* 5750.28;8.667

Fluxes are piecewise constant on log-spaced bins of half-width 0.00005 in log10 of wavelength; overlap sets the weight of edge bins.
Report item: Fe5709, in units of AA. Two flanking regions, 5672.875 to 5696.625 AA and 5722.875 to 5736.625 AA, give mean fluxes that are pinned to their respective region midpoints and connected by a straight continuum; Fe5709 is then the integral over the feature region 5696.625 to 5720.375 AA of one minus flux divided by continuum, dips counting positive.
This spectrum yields 1.17 AA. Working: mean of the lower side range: 8.6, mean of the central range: 8.31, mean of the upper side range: 8.86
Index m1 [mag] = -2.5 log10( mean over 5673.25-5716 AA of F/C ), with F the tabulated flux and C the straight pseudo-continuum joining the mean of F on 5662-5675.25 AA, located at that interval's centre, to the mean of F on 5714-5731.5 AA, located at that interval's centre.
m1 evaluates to 0.01 mag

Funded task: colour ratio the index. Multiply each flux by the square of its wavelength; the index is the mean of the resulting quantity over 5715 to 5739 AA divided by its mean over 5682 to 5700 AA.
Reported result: 1.0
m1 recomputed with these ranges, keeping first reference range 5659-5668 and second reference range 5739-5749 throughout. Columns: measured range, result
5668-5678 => -0.05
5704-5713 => 0.05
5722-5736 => -0.04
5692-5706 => -0.03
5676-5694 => -0.04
